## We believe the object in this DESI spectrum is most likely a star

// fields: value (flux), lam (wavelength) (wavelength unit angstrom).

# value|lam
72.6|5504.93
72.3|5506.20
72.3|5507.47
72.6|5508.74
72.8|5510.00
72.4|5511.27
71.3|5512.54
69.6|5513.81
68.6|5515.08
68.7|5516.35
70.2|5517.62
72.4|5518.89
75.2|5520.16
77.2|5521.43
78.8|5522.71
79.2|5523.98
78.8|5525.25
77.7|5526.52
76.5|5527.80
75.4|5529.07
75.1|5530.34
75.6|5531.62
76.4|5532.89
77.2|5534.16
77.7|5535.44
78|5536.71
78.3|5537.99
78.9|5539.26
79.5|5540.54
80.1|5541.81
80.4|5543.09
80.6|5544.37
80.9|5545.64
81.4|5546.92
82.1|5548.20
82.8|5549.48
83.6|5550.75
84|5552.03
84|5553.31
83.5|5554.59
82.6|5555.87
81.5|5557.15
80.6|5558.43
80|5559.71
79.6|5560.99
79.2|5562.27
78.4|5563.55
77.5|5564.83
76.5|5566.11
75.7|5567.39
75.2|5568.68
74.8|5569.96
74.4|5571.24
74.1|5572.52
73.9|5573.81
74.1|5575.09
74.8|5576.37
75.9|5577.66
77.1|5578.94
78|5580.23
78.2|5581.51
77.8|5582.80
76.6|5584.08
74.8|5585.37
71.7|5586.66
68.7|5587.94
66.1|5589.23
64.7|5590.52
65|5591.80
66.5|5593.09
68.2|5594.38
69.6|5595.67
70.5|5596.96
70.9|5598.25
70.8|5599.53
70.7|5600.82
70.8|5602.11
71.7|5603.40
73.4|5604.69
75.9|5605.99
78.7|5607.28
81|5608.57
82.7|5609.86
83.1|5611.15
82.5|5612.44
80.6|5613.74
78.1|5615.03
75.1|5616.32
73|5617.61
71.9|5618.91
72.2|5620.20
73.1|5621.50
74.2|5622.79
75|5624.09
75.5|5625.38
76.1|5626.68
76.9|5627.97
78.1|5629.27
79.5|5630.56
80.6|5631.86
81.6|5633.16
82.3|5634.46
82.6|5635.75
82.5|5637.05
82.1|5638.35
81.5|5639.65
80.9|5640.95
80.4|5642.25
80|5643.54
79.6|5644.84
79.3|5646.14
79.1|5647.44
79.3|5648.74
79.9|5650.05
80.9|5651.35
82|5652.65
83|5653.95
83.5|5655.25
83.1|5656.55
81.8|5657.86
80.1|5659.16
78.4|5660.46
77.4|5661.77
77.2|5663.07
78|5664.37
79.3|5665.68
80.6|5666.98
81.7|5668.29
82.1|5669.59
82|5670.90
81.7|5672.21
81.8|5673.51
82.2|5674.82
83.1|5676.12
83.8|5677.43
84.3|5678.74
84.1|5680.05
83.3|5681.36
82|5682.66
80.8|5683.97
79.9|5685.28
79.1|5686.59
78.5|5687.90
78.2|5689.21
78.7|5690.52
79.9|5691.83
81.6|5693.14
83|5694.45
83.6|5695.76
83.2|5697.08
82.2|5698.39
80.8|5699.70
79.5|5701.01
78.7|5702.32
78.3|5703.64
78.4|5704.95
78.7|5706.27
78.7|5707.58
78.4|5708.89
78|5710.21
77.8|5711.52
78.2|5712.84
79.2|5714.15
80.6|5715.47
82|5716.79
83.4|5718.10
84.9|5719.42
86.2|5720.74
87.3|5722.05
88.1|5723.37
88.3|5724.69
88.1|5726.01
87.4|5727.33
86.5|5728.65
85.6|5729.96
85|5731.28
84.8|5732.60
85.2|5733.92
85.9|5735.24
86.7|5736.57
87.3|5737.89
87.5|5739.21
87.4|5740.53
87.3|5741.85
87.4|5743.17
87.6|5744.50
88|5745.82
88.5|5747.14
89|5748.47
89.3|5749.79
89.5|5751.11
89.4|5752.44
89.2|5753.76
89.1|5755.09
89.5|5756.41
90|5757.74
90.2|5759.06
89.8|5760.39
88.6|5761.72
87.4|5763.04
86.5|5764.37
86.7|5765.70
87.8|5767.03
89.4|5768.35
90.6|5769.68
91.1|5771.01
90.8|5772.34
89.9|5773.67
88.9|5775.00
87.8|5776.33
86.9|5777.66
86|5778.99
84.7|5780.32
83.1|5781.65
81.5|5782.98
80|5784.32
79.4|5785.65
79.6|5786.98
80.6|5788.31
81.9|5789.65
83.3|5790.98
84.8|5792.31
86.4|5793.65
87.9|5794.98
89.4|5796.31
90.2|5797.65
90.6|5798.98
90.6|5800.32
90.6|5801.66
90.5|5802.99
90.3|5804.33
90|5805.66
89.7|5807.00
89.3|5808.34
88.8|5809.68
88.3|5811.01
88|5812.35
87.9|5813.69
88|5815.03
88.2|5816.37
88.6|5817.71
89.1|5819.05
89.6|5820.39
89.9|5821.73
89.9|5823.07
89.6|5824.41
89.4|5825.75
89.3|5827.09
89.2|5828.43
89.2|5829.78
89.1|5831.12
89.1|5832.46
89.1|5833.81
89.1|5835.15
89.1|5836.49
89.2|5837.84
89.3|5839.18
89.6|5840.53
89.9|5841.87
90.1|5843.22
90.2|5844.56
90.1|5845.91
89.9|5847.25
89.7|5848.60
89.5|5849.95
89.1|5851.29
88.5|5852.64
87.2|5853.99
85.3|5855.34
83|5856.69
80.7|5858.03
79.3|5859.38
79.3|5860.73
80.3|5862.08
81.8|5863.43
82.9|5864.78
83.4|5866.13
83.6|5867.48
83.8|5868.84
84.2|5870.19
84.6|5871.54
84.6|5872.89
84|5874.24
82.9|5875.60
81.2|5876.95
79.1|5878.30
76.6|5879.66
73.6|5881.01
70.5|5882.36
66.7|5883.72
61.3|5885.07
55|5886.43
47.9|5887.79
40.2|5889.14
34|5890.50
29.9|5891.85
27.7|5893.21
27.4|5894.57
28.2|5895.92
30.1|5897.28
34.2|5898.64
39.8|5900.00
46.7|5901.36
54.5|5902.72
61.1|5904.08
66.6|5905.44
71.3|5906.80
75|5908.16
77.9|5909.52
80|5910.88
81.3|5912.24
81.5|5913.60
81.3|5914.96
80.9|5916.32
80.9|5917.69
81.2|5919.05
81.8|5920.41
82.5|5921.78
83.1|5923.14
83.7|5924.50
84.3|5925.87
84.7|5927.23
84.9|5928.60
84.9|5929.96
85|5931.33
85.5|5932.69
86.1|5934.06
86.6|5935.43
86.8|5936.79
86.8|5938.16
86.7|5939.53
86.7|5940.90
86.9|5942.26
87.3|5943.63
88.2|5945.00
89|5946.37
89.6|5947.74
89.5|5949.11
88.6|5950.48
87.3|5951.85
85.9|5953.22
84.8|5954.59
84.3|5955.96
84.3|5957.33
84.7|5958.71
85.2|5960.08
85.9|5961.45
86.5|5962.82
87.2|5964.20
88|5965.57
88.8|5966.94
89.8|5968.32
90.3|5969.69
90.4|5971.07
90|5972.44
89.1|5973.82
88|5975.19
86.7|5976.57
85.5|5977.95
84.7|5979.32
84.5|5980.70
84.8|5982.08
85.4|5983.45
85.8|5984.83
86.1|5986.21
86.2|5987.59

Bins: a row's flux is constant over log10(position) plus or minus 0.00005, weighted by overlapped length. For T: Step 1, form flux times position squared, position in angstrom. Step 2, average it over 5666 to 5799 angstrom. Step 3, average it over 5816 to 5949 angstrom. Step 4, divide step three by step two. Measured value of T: 1.0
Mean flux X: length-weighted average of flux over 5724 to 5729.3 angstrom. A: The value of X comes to 87.5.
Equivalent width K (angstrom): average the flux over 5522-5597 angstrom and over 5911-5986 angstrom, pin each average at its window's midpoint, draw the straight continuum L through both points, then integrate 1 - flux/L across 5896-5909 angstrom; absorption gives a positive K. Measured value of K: 5.0 angstrom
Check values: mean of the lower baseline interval 76.8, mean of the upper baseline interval 85.8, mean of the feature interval 52.4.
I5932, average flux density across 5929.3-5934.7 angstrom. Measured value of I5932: 85.3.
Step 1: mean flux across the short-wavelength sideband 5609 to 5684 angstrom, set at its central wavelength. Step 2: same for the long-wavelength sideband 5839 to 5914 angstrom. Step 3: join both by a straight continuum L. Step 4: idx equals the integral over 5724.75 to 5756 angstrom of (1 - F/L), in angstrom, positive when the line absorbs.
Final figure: -4.6 angstrom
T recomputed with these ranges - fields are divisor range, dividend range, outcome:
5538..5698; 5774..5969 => 1.12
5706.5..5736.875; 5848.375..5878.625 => 1.05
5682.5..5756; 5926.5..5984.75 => 1.12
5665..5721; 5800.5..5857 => 1.15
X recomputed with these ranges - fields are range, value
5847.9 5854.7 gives 88.7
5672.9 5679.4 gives 83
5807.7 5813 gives 88.7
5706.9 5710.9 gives 78.5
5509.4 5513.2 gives 72.1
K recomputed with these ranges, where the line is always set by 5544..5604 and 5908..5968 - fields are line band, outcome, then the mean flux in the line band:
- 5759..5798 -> -2.6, 86.3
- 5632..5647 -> -0.7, 81.1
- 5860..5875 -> 0.0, 82.9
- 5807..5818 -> -0.9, 88.4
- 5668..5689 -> -0.9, 81.8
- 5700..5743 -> -2.2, 83.5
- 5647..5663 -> -0.6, 80.6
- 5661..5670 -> -0.2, 79.4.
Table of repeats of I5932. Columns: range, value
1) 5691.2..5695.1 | 81.5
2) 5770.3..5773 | 90.9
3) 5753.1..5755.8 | 89.2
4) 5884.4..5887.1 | 58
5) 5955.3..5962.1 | 84.9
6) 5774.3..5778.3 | 87.9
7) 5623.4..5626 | 75.2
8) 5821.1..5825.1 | 89.9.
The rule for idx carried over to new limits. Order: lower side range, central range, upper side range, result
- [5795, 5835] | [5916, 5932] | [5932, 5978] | 0.83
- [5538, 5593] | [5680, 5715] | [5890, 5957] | -1.91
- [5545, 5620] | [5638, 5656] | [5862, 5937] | -1.42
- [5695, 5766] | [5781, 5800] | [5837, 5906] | -1.27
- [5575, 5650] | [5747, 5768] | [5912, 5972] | -2.24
